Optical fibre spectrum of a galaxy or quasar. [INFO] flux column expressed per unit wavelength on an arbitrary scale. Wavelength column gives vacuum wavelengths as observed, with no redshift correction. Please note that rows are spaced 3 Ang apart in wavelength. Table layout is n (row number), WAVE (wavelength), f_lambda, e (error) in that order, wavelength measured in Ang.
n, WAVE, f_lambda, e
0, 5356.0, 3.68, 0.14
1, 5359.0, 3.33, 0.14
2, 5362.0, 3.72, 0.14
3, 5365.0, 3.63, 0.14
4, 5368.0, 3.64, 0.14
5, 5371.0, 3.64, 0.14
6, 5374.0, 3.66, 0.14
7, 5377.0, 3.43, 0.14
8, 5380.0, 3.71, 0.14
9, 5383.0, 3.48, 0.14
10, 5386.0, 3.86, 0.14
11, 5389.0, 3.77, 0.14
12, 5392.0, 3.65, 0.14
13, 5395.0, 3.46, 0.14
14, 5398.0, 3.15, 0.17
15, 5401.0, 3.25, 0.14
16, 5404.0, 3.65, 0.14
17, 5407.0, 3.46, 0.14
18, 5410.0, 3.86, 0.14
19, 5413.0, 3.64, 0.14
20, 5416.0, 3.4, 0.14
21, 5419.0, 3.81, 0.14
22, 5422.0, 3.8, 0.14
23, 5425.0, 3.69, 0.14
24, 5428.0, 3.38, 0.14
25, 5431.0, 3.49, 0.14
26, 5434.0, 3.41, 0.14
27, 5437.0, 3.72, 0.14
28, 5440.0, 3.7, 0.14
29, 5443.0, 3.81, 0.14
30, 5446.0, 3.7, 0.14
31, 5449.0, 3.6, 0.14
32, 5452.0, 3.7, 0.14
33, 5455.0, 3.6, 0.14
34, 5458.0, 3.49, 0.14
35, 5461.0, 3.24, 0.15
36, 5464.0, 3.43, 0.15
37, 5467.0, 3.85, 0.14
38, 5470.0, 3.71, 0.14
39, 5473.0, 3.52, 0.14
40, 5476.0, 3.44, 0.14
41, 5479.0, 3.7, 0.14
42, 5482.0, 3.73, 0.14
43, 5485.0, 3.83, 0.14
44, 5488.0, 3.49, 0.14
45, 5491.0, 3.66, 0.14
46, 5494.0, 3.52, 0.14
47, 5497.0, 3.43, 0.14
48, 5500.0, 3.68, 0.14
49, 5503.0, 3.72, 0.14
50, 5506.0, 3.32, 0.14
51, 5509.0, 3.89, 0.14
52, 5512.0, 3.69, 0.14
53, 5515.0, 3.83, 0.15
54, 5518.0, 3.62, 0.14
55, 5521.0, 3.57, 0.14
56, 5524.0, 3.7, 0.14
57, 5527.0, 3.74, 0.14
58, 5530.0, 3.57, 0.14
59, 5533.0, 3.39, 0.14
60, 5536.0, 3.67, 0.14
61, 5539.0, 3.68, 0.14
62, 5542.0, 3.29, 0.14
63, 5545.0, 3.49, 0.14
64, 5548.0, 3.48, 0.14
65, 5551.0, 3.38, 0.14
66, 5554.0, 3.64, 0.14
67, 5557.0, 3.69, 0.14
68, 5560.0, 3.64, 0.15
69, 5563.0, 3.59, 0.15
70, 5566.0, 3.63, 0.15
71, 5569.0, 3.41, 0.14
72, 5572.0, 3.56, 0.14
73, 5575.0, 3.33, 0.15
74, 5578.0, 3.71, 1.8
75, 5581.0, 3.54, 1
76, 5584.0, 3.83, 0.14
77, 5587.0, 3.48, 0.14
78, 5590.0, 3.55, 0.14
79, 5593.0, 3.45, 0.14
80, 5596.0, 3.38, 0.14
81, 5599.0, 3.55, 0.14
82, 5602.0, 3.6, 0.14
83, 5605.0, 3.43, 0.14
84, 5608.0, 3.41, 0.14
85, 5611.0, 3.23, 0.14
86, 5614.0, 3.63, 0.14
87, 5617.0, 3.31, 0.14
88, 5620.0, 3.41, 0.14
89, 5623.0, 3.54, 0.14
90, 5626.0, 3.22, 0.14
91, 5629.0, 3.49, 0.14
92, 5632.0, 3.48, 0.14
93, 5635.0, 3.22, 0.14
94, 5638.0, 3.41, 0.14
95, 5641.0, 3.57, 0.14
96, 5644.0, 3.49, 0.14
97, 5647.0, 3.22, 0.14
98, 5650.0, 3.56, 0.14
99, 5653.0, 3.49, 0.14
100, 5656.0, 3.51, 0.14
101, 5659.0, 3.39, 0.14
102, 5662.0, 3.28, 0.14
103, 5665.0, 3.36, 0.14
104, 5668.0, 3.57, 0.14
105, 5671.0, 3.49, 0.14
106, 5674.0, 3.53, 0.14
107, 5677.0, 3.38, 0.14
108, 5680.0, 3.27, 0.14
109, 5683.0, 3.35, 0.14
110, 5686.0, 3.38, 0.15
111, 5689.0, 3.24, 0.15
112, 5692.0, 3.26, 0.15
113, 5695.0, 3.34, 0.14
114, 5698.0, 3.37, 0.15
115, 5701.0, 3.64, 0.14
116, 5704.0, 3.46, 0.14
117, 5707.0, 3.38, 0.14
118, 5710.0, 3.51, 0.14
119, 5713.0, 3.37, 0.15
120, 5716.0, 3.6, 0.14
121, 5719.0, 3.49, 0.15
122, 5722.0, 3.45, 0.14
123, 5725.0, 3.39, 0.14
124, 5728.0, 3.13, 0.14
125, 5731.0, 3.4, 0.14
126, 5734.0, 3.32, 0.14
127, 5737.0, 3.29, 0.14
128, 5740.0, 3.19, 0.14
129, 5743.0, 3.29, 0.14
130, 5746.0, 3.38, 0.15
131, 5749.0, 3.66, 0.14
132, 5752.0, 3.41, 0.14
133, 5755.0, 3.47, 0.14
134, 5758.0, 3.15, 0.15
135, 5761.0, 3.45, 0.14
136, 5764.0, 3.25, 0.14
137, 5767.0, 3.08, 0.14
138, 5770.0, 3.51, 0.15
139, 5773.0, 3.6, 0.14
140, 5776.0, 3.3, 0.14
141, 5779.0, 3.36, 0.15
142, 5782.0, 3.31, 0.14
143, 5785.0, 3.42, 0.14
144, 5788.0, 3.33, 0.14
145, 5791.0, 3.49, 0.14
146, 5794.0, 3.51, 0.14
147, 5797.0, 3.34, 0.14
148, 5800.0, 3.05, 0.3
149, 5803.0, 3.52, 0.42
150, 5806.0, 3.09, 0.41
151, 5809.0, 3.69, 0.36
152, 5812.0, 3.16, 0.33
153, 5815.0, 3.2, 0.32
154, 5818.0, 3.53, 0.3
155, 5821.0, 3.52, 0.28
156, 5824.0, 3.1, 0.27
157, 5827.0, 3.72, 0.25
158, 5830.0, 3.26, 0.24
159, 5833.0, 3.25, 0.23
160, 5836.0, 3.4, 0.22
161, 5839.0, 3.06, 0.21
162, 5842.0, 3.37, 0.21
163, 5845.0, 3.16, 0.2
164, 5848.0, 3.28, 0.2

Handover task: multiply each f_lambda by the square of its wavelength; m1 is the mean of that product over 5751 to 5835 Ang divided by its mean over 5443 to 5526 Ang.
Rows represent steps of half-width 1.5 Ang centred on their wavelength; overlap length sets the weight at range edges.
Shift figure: 1.0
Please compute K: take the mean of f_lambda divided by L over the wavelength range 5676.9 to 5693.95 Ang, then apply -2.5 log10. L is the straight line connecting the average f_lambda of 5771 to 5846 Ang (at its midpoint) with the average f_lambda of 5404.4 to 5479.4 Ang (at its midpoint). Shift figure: 0.041 mag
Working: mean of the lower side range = 3.61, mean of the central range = 3.31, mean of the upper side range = 3.35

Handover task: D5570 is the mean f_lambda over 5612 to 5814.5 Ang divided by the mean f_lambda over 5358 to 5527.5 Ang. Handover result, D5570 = 0.9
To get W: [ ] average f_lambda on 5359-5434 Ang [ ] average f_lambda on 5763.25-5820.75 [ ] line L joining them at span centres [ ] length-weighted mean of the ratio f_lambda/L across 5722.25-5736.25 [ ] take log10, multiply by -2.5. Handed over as 0.02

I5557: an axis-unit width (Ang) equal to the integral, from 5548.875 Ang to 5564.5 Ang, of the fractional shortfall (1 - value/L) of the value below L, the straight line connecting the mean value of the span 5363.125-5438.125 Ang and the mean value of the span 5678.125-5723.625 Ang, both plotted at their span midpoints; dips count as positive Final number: -0.41 Ang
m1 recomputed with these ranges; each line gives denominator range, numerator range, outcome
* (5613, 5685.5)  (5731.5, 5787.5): 1.02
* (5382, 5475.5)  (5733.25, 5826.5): 1.06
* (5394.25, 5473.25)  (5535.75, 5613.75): 1.04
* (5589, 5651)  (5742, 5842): 1.04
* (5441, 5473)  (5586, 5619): 1.01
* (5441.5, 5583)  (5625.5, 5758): 1.01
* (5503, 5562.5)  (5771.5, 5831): 1.03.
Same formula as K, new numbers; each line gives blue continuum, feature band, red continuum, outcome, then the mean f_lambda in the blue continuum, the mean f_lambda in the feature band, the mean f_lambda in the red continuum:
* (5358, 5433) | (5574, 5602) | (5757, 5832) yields -0.02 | 3.58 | 3.54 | 3.36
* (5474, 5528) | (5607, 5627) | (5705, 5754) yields 0.04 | 3.64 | 3.4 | 3.39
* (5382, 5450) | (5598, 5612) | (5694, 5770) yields 0.01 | 3.6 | 3.45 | 3.38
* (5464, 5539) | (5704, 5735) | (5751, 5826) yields 0.00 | 3.63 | 3.41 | 3.36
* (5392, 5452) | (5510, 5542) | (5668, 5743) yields -0.04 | 3.58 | 3.63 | 3.39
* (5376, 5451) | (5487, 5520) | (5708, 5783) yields -0.03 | 3.6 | 3.62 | 3.37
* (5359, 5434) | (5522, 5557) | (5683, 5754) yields -0.02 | 3.58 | 3.55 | 3.39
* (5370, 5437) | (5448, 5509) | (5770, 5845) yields -0.02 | 3.58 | 3.59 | 3.36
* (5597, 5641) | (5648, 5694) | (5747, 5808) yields 0.00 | 3.43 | 3.4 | 3.37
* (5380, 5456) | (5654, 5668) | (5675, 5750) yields 0.00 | 3.6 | 3.41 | 3.38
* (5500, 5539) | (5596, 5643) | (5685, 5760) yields 0.03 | 3.65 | 3.43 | 3.38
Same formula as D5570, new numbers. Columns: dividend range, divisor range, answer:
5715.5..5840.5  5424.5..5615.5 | 0.94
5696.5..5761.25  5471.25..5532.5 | 0.94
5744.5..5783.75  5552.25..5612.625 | 0.96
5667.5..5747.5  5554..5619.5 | 0.96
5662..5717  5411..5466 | 0.95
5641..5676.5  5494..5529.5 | 0.95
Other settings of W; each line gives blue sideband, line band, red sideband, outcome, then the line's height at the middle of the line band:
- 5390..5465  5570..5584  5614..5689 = -0.03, 3.46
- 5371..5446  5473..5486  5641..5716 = -0.03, 3.55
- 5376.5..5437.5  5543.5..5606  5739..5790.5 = -0.02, 3.48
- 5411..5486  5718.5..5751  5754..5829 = 0.01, 3.41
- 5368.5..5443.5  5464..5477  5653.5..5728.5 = -0.02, 3.55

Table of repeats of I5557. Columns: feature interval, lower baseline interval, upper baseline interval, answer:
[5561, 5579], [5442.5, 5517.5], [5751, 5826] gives 0.0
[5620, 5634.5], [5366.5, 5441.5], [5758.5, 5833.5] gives 0.2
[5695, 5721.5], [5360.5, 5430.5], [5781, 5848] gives -0.5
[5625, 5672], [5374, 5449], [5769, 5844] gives 0.4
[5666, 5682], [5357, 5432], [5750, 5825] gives -0.1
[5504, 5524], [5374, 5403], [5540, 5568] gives -0.7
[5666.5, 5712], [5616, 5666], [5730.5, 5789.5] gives -0.3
